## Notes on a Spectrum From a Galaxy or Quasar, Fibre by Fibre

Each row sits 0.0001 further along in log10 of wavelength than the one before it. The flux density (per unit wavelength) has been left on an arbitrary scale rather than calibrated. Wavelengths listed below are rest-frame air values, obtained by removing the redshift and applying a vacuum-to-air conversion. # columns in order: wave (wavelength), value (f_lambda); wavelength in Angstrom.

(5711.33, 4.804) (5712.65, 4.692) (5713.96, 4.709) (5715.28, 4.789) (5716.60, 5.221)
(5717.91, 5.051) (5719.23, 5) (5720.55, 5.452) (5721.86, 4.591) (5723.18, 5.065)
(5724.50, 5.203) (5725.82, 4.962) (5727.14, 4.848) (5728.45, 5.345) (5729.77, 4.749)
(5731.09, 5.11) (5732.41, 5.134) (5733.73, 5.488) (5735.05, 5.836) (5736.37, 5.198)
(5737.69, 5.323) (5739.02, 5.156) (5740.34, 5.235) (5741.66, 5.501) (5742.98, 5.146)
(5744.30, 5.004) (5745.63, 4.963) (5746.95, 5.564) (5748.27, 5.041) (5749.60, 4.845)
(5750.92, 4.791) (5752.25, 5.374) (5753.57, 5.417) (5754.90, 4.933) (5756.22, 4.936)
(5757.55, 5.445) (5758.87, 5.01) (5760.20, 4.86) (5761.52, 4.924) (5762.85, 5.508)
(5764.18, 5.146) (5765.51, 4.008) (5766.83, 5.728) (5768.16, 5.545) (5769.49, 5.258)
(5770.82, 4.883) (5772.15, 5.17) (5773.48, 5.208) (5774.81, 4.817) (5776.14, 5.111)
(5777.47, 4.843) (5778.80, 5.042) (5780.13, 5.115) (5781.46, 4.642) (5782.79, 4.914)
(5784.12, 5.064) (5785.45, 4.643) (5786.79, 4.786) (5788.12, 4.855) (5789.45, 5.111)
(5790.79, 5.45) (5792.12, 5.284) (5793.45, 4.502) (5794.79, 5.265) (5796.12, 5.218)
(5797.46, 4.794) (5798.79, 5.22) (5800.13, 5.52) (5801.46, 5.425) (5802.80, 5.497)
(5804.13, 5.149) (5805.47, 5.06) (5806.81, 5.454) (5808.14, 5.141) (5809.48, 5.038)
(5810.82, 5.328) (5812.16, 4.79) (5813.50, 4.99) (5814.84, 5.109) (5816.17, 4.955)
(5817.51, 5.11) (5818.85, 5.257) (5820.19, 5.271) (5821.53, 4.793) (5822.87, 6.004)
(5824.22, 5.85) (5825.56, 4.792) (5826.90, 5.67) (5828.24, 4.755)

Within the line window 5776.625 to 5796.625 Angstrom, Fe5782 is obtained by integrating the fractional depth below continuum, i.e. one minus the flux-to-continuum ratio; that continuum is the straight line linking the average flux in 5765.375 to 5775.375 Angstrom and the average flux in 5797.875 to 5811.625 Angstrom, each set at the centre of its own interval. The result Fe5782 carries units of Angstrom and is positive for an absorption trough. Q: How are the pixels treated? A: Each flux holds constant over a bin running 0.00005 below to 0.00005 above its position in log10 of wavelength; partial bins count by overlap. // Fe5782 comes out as 0.8 Angstrom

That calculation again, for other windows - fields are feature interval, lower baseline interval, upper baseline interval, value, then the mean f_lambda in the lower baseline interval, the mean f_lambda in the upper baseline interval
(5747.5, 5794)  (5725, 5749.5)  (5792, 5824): 1.3 Angstrom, 5.19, 5.18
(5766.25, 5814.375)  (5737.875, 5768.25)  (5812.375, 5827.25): 0.7 Angstrom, 5.13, 5.23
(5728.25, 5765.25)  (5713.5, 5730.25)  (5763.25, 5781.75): -1.0 Angstrom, 5.01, 5.05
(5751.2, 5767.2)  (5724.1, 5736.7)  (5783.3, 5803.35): 0.2 Angstrom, 5.19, 5.1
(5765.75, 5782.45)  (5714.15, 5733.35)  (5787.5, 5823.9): 0.1 Angstrom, 5.04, 5.18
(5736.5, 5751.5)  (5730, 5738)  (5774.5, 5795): 0.3 Angstrom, 5.32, 4.96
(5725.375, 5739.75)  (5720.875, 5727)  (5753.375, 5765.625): -0.6 Angstrom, 4.97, 5.05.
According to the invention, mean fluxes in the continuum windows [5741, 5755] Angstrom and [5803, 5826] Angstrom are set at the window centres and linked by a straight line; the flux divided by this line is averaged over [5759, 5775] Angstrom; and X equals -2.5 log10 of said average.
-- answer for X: 0.02 mag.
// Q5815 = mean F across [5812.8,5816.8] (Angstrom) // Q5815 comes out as 5.02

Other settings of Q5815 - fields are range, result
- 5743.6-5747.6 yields 5.17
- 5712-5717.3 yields 4.86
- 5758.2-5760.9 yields 4.95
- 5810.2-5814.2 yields 5.03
